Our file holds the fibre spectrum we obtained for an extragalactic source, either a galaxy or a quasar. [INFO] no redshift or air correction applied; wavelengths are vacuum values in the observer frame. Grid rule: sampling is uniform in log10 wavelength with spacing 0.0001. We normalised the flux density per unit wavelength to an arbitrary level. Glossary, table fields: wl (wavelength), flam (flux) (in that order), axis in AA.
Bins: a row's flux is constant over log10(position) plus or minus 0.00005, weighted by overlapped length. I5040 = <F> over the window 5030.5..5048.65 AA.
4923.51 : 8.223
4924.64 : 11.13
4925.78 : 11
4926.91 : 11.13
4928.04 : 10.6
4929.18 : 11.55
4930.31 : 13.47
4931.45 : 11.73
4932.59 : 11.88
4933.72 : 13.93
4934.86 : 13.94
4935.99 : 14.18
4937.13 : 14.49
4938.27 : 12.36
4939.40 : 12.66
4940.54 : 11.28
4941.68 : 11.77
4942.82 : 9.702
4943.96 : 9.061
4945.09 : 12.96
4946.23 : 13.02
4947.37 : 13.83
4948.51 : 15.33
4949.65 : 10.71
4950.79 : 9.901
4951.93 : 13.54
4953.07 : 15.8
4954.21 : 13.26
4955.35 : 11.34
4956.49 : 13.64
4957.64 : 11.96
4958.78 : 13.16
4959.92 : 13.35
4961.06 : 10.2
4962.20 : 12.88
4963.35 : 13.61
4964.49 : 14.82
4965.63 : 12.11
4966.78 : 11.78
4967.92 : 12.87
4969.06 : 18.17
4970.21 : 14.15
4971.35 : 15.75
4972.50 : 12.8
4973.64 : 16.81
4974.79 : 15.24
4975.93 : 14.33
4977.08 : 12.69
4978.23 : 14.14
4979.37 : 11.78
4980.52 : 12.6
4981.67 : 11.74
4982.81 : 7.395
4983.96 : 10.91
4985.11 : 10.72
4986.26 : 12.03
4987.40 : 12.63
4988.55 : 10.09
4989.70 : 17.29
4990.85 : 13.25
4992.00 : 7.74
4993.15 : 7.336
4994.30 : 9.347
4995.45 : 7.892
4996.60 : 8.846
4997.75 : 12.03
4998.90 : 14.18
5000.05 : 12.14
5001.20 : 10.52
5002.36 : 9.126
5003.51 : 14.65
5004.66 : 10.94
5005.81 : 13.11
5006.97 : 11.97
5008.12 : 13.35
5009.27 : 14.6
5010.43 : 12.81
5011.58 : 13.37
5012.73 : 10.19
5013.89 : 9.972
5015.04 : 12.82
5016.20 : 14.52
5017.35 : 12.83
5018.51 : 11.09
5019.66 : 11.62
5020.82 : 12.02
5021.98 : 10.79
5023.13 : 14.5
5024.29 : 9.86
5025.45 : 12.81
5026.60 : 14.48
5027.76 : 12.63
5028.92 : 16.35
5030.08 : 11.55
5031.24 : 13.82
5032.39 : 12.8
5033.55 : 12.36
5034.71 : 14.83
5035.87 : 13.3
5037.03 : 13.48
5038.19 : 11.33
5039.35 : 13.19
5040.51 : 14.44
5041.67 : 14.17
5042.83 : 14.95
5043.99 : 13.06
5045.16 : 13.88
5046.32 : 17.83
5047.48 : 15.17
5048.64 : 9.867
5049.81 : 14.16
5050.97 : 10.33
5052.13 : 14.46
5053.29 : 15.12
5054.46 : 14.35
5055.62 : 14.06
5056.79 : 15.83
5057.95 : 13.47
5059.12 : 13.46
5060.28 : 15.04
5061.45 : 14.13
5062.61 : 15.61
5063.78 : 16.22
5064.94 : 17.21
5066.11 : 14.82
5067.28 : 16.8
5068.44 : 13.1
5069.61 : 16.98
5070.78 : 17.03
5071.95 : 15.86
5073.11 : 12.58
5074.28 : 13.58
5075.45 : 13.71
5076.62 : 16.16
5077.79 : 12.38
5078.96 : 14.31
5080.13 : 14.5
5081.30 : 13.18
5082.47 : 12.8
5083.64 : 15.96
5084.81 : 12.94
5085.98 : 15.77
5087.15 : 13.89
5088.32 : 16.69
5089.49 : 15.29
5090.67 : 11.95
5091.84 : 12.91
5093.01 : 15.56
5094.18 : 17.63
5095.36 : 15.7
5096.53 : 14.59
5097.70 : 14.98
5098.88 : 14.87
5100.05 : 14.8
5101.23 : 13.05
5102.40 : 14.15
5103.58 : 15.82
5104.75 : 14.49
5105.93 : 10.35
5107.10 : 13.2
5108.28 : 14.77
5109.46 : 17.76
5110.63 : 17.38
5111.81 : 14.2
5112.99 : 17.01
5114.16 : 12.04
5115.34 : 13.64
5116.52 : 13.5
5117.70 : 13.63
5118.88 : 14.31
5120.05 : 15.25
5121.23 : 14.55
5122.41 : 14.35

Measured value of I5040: 13.8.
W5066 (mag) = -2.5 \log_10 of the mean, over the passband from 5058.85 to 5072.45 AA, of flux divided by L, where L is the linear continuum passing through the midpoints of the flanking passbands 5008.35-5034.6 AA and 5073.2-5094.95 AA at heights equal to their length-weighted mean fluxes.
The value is -0.125 mag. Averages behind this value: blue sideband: 12.7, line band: 15.6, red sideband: 14.4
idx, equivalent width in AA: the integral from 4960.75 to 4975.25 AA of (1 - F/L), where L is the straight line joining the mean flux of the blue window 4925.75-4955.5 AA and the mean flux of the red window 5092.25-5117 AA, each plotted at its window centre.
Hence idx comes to -1.3 AA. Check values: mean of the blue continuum 12.4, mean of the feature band 14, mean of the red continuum 14.7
